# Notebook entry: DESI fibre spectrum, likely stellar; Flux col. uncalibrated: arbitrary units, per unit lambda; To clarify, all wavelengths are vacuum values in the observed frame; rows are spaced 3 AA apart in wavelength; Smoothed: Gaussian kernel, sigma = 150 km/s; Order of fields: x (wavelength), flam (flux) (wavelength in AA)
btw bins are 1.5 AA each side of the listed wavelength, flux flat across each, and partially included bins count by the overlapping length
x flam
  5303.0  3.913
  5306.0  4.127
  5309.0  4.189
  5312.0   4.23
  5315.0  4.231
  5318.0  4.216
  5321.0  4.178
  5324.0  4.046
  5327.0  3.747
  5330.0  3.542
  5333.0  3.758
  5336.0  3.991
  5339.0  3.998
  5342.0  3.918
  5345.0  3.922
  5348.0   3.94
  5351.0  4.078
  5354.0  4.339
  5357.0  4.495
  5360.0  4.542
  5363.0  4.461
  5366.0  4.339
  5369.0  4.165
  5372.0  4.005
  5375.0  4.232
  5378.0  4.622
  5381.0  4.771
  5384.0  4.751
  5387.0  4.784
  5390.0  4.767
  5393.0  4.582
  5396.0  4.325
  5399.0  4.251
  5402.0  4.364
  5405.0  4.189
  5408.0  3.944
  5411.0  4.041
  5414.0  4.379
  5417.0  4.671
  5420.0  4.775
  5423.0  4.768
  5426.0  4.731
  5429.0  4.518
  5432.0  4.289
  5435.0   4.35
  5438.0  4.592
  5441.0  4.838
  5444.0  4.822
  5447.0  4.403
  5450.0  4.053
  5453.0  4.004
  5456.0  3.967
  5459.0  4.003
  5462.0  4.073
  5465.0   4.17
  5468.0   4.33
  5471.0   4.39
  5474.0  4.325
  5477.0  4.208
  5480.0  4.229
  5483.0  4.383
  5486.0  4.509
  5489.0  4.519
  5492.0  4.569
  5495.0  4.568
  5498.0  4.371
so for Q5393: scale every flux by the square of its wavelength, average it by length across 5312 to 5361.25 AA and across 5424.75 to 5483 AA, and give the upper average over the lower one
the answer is 1.11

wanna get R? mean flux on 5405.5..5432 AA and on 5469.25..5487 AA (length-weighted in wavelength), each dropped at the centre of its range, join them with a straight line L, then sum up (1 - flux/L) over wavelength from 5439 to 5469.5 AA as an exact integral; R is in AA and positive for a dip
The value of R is 0.8 AA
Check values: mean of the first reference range 4.46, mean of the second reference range 4.34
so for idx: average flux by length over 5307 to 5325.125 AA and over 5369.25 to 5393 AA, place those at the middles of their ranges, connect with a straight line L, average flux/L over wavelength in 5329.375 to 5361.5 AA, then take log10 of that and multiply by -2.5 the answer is 0.07 mag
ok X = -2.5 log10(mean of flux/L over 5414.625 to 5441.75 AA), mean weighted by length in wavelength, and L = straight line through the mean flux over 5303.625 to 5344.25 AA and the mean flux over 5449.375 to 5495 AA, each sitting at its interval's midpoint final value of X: -0.10 mag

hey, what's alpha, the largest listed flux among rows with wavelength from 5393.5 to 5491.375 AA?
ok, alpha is 4.838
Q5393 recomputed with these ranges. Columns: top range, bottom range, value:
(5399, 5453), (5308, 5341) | 1.15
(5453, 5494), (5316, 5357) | 1.13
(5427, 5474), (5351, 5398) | 1.00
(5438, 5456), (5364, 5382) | 1.04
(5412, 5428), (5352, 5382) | 1.08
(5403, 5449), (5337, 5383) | 1.08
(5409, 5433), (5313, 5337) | 1.18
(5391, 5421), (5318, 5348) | 1.14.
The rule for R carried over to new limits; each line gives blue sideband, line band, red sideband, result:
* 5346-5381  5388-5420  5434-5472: -0.5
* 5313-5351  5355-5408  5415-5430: -0.9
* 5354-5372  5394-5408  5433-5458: 0.3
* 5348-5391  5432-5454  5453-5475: -1.1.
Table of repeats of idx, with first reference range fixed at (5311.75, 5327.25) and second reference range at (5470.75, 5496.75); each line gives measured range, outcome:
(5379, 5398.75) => -0.095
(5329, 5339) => 0.094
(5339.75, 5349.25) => 0.064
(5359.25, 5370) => -0.043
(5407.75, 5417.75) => 0.006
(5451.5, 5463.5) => 0.092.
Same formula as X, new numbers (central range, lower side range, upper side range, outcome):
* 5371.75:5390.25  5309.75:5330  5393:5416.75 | -0.09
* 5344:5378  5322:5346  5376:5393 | 0.02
